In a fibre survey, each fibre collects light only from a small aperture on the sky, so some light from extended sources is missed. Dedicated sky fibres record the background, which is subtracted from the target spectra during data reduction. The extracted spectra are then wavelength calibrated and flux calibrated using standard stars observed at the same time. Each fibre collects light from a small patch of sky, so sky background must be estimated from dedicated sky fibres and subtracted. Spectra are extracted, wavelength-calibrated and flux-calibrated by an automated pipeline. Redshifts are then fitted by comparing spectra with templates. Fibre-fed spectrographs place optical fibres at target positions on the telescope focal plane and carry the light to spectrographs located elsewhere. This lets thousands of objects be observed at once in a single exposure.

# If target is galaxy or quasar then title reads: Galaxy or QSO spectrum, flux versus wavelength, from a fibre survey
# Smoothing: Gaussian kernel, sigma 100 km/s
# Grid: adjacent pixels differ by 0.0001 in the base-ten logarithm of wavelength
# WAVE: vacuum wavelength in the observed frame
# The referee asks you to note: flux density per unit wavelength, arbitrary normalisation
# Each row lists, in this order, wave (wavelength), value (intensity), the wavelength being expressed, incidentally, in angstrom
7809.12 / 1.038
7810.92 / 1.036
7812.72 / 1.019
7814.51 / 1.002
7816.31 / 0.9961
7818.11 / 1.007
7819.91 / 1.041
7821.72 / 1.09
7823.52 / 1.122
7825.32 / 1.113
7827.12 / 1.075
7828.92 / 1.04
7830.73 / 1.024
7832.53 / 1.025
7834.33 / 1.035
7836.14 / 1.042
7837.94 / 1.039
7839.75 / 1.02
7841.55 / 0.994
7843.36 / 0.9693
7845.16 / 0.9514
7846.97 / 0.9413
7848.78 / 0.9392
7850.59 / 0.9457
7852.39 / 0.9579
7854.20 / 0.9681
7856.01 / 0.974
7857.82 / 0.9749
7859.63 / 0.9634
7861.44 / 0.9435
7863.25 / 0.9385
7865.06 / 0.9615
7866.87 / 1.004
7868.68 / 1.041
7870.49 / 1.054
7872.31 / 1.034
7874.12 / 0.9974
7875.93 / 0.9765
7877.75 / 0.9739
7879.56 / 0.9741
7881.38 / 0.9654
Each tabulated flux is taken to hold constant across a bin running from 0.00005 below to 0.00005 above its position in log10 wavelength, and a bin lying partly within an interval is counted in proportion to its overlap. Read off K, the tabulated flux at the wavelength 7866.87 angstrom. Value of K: 1.004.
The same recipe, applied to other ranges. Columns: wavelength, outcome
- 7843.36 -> 0.9693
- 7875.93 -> 0.9765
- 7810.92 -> 1.036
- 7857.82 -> 0.9749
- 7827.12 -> 1.075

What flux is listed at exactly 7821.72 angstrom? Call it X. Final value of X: 1.09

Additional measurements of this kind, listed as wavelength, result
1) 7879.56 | 0.9741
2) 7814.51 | 1.002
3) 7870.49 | 1.054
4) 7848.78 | 0.9392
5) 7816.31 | 0.9961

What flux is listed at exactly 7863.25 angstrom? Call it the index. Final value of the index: 0.9385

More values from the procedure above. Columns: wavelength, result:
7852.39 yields 0.9579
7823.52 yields 1.122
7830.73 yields 1.024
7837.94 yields 1.039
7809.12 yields 1.038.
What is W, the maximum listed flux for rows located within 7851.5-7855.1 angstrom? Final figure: 0.9681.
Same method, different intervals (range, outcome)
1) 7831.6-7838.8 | 1.042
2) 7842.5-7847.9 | 0.9693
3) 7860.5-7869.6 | 1.041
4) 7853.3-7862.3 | 0.9749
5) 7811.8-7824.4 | 1.122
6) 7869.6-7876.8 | 1.054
